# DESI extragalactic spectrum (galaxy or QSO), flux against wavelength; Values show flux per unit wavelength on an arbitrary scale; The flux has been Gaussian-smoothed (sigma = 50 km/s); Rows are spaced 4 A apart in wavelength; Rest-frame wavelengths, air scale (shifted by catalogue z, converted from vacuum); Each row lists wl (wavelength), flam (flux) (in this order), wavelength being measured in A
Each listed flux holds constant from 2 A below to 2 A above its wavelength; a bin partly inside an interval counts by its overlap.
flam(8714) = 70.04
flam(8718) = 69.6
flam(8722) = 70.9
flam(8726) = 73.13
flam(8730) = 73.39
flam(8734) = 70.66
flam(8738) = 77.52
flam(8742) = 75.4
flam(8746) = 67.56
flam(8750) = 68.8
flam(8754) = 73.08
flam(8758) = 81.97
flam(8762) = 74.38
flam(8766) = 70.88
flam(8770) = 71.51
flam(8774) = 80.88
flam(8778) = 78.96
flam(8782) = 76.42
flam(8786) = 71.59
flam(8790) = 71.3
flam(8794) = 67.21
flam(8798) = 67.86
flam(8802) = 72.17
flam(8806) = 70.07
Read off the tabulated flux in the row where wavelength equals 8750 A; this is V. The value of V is 68.8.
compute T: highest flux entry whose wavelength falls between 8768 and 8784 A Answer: 80.88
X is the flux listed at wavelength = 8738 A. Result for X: 77.52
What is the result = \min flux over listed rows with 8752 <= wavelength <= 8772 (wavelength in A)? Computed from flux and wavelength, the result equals 70.88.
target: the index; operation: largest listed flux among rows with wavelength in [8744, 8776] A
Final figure 81.97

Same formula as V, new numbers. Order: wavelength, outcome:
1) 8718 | 69.6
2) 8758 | 81.97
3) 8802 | 72.17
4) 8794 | 67.21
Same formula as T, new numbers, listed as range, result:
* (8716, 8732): 73.39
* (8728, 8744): 77.52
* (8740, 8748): 75.4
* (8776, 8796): 78.96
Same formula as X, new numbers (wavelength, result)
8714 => 70.04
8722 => 70.9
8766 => 70.88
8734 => 70.66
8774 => 80.88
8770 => 71.51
